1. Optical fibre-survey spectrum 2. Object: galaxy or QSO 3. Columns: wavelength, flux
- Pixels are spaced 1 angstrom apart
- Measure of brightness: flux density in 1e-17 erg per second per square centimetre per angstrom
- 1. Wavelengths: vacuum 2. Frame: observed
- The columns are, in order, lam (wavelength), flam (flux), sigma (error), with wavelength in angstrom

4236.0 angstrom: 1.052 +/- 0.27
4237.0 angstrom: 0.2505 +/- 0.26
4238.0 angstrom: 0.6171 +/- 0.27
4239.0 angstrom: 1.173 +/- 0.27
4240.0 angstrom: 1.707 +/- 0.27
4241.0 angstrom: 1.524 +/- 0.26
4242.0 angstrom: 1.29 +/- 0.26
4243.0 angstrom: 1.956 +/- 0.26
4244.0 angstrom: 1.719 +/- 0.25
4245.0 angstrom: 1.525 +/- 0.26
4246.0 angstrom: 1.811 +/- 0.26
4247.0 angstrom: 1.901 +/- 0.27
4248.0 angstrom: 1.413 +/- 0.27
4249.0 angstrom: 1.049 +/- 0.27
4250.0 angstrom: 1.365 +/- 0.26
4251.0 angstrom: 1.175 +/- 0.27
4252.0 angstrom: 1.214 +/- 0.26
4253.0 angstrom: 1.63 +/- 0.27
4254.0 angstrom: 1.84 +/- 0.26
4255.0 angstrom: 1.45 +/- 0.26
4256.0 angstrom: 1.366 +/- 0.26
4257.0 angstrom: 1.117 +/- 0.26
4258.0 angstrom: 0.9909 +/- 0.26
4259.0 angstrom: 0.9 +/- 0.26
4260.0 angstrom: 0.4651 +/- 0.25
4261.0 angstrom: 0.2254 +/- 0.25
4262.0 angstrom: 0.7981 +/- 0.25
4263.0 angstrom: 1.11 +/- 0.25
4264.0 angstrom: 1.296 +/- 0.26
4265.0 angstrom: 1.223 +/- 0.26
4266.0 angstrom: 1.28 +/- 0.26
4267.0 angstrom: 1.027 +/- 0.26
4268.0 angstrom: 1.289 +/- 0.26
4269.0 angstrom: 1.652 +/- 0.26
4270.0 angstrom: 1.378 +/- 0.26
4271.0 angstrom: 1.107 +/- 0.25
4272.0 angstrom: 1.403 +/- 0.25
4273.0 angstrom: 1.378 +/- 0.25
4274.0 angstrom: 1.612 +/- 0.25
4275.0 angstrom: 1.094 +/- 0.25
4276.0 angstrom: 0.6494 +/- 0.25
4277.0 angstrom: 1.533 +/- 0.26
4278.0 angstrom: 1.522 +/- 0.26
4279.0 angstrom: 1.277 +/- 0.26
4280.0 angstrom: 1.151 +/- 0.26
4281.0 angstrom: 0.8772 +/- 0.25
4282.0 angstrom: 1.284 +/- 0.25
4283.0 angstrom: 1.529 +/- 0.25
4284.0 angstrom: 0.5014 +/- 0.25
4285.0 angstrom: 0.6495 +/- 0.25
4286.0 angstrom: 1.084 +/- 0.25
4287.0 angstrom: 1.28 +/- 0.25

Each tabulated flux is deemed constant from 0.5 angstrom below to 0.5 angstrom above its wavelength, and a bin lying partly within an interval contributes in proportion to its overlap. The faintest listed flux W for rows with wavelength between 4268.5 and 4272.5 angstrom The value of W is 1.107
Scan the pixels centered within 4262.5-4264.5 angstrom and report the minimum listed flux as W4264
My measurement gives 1.11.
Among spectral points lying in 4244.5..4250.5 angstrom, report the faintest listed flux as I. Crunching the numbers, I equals 1.049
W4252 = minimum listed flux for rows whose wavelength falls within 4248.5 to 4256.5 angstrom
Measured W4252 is 1.049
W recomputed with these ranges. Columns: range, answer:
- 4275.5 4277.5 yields 0.6494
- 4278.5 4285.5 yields 0.5014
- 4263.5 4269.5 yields 1.027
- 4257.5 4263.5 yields 0.2254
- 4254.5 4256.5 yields 1.366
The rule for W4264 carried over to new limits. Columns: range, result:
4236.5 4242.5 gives 0.2505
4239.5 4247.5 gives 1.29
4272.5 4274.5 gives 1.378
